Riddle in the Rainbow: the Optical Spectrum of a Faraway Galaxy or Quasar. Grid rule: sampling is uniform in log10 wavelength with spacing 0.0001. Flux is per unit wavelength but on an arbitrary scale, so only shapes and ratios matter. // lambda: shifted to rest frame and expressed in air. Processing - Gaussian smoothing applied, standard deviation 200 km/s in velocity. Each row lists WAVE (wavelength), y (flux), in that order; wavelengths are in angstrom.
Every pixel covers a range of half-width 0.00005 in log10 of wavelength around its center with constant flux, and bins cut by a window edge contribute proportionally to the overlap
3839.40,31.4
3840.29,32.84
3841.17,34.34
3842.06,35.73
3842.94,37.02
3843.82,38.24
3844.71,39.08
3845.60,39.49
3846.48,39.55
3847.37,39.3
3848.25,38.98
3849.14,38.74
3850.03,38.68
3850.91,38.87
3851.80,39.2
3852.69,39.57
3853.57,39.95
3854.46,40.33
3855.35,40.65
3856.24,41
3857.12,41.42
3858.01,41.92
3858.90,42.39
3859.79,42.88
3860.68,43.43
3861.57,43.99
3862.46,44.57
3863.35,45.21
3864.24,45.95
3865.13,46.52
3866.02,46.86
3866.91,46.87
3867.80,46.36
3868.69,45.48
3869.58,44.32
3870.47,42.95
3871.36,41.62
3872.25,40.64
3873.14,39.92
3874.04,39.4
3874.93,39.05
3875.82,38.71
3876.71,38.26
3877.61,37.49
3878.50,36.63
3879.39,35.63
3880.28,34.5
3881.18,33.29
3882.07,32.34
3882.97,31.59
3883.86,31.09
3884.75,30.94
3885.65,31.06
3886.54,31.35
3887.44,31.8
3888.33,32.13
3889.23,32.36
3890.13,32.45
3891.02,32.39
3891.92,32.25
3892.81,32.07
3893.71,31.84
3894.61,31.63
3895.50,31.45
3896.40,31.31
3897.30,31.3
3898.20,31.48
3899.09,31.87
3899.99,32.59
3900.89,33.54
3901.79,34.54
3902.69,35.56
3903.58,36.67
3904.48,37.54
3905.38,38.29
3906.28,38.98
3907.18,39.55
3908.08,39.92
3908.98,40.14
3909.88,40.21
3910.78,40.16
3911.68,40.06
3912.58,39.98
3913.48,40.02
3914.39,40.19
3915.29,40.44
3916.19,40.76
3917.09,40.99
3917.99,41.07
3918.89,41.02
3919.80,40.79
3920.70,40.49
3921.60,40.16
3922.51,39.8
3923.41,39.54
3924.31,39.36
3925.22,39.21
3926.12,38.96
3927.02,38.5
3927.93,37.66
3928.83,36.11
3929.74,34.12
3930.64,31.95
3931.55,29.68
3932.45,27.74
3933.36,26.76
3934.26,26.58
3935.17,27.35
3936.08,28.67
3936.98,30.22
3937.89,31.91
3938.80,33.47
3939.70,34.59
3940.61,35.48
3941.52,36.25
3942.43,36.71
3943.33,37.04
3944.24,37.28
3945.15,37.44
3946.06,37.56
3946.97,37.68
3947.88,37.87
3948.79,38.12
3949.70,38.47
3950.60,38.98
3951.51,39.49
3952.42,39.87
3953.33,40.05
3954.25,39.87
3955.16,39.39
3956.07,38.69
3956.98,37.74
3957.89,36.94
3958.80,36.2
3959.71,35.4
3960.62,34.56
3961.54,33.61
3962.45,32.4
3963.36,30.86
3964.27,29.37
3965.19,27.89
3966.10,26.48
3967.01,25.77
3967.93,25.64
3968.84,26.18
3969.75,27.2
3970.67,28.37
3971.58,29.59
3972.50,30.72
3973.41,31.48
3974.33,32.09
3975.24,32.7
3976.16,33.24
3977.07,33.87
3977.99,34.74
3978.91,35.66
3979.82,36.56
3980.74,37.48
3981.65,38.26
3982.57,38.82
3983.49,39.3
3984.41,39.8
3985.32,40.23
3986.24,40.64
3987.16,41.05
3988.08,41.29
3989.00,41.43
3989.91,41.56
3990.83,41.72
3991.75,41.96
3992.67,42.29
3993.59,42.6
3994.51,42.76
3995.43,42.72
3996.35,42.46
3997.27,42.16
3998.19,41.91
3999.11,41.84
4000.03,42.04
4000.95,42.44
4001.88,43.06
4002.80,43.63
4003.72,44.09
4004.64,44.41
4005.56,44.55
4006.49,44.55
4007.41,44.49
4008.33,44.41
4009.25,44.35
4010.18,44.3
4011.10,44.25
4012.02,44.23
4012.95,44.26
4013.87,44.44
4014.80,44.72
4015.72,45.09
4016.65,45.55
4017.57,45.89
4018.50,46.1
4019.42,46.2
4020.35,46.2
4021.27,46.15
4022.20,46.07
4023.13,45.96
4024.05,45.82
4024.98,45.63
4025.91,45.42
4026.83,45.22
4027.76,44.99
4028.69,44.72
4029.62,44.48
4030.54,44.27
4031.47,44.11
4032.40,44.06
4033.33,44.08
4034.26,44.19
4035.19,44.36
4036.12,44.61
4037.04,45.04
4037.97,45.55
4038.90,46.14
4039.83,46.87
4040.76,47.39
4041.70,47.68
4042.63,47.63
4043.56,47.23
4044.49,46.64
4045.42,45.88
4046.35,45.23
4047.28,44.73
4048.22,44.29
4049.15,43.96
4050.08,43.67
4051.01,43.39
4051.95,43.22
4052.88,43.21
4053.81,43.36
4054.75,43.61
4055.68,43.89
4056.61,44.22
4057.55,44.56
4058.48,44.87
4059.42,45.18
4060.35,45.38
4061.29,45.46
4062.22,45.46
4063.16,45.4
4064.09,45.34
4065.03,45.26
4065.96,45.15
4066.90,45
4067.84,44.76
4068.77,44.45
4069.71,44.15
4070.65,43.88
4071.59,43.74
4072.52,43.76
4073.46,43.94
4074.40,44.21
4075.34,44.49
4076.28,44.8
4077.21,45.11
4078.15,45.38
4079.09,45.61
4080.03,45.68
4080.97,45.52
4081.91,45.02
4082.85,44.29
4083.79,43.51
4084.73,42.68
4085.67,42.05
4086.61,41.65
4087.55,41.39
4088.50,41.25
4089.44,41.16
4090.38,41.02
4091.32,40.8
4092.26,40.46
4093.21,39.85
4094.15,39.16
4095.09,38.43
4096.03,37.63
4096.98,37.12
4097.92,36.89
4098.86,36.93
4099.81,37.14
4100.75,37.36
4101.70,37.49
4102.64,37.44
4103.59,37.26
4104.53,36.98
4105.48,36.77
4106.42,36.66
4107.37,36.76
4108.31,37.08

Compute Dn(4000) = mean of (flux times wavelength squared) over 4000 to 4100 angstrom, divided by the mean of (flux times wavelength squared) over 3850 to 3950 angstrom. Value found 1.28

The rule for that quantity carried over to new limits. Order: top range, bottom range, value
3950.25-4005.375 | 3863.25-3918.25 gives 1.04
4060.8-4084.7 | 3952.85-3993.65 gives 1.33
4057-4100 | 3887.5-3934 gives 1.29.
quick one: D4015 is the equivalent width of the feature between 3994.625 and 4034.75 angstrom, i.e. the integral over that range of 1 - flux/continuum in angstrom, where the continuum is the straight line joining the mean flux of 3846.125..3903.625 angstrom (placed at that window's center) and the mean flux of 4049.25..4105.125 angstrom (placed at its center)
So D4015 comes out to -3.3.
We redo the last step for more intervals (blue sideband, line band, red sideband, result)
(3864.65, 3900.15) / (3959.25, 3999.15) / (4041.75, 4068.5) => 5.2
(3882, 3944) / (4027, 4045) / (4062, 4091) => -1.6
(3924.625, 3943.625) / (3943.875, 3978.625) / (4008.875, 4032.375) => 2.6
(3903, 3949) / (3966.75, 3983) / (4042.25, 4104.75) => 2.8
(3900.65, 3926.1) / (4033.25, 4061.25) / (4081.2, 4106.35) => -3.8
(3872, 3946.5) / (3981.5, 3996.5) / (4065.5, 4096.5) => -0.8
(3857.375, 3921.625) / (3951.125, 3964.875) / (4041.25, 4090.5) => 1.4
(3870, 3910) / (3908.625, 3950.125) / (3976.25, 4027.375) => 1.1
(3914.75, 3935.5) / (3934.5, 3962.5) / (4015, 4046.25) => 1.8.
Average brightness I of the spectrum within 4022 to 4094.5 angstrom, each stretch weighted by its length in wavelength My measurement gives 44.4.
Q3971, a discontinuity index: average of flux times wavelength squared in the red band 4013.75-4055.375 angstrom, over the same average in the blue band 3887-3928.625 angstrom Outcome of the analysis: 1.31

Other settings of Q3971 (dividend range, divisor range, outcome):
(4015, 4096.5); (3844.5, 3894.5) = 1.26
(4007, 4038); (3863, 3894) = 1.29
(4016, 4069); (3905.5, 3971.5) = 1.33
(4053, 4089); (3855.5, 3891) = 1.25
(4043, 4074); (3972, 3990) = 1.26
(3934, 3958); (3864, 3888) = 0.97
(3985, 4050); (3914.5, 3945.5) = 1.29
